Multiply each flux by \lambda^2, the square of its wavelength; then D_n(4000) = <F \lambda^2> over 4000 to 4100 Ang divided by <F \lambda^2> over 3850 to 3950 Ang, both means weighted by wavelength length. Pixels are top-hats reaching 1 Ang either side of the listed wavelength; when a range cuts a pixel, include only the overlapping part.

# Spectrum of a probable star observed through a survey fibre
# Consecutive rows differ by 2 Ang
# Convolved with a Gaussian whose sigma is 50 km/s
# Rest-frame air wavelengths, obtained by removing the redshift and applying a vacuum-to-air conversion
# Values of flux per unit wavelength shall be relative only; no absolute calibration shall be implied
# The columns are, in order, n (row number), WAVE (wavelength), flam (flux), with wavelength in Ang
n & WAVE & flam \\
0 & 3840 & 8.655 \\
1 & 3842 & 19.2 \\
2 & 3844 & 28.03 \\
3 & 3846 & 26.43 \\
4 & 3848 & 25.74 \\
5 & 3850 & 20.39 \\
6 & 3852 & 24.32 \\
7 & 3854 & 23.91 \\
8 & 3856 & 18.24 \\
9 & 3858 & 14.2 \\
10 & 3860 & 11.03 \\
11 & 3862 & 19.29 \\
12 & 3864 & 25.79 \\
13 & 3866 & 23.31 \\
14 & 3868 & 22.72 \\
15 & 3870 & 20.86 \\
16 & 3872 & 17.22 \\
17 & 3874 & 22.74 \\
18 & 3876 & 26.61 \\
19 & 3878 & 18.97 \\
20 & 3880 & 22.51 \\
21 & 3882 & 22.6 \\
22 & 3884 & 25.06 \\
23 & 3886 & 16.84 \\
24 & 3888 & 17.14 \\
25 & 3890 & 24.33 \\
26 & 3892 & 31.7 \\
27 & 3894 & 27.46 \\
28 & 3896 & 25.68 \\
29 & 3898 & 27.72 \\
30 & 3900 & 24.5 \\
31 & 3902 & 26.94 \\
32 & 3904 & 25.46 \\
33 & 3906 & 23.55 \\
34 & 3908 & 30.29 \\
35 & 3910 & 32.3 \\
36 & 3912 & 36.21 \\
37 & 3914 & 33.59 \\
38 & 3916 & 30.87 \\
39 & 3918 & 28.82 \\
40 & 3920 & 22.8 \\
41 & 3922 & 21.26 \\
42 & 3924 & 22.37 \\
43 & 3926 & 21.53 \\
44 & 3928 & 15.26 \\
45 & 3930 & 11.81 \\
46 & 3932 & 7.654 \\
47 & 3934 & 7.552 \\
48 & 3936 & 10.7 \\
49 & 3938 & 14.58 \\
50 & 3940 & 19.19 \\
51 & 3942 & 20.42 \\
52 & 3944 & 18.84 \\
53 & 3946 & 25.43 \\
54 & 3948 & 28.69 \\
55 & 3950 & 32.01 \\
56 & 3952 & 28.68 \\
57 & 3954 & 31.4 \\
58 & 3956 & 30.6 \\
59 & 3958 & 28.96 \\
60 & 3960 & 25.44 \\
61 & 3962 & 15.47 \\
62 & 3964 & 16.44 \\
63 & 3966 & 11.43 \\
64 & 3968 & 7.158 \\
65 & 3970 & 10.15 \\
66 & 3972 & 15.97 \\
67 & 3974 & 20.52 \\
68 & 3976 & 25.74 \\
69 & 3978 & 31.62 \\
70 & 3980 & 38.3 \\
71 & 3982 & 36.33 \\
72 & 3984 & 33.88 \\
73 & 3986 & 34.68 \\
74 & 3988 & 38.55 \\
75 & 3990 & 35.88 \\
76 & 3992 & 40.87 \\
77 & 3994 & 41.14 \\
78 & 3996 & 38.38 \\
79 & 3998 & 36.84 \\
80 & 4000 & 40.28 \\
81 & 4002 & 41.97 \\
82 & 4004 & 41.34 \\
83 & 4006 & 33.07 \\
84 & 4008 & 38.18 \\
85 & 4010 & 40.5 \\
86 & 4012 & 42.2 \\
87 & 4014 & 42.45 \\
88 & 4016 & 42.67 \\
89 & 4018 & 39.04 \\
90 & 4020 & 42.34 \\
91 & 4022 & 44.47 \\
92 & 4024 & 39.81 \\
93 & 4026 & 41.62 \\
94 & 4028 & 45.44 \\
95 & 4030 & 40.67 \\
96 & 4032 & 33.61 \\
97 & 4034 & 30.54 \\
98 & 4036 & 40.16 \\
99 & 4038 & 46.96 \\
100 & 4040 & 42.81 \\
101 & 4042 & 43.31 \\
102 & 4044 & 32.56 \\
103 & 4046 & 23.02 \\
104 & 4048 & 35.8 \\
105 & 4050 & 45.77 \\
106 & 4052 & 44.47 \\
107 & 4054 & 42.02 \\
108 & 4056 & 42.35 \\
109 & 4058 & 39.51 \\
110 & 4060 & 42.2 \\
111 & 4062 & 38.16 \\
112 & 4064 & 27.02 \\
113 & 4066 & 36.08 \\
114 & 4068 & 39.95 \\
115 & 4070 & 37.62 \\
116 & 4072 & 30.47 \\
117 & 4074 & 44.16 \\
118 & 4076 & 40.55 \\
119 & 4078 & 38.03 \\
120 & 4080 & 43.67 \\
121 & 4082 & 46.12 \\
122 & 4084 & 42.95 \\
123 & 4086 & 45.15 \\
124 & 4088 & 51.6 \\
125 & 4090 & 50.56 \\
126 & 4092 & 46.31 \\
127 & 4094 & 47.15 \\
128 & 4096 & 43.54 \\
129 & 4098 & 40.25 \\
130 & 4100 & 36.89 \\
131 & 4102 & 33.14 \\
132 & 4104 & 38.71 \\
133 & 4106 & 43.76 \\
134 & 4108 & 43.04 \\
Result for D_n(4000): 1.96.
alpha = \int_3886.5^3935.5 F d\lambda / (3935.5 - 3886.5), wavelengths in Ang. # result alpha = 23.8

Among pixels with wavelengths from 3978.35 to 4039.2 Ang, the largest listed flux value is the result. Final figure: 46.96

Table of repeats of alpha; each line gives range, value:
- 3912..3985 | 22.5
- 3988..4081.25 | 39.4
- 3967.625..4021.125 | 34.8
